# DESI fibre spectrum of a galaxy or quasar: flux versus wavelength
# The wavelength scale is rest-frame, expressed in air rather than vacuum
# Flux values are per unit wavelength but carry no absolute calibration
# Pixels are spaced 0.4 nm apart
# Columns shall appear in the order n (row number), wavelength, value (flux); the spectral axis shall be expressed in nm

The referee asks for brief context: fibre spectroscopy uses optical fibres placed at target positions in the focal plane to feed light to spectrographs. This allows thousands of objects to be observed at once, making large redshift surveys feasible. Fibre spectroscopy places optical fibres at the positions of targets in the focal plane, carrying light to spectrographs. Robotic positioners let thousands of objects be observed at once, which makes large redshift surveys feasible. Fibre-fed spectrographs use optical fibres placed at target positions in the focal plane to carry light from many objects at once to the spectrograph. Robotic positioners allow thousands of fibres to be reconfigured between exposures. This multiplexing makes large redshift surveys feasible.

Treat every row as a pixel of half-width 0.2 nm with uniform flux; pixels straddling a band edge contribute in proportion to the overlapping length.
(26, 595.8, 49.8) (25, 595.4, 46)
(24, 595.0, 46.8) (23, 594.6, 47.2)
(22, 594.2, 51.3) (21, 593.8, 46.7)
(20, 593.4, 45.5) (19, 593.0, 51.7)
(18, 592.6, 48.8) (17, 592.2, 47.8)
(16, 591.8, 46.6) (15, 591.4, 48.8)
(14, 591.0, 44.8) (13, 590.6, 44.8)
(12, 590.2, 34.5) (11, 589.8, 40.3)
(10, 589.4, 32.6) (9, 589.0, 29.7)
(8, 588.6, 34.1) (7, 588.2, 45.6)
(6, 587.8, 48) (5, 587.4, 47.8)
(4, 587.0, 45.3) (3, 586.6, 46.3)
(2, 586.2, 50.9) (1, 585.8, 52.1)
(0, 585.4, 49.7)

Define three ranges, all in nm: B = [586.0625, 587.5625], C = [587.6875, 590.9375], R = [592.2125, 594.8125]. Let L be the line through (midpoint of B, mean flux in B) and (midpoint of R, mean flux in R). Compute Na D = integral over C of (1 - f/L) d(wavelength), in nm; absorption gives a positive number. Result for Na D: 0.62 nm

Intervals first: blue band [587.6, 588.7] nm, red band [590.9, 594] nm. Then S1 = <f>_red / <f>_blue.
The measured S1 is 1.10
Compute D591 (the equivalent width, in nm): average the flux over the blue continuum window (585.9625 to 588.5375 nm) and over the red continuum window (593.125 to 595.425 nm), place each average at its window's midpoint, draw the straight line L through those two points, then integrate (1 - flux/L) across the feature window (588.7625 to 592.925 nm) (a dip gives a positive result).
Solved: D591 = 0.44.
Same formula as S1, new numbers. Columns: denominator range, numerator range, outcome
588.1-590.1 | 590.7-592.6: 1.31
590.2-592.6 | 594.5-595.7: 1.02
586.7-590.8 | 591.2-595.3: 1.19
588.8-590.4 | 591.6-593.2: 1.42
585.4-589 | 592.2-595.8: 1.06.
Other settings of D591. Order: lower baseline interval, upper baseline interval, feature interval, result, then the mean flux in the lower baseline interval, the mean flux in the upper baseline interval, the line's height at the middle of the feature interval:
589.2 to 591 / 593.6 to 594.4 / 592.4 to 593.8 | -0.053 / 38.8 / 49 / 46.6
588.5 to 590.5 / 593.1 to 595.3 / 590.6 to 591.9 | -0.227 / 34.8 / 47.6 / 39.6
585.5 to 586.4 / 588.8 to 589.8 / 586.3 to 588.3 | -0.145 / 51.3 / 33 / 43.9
